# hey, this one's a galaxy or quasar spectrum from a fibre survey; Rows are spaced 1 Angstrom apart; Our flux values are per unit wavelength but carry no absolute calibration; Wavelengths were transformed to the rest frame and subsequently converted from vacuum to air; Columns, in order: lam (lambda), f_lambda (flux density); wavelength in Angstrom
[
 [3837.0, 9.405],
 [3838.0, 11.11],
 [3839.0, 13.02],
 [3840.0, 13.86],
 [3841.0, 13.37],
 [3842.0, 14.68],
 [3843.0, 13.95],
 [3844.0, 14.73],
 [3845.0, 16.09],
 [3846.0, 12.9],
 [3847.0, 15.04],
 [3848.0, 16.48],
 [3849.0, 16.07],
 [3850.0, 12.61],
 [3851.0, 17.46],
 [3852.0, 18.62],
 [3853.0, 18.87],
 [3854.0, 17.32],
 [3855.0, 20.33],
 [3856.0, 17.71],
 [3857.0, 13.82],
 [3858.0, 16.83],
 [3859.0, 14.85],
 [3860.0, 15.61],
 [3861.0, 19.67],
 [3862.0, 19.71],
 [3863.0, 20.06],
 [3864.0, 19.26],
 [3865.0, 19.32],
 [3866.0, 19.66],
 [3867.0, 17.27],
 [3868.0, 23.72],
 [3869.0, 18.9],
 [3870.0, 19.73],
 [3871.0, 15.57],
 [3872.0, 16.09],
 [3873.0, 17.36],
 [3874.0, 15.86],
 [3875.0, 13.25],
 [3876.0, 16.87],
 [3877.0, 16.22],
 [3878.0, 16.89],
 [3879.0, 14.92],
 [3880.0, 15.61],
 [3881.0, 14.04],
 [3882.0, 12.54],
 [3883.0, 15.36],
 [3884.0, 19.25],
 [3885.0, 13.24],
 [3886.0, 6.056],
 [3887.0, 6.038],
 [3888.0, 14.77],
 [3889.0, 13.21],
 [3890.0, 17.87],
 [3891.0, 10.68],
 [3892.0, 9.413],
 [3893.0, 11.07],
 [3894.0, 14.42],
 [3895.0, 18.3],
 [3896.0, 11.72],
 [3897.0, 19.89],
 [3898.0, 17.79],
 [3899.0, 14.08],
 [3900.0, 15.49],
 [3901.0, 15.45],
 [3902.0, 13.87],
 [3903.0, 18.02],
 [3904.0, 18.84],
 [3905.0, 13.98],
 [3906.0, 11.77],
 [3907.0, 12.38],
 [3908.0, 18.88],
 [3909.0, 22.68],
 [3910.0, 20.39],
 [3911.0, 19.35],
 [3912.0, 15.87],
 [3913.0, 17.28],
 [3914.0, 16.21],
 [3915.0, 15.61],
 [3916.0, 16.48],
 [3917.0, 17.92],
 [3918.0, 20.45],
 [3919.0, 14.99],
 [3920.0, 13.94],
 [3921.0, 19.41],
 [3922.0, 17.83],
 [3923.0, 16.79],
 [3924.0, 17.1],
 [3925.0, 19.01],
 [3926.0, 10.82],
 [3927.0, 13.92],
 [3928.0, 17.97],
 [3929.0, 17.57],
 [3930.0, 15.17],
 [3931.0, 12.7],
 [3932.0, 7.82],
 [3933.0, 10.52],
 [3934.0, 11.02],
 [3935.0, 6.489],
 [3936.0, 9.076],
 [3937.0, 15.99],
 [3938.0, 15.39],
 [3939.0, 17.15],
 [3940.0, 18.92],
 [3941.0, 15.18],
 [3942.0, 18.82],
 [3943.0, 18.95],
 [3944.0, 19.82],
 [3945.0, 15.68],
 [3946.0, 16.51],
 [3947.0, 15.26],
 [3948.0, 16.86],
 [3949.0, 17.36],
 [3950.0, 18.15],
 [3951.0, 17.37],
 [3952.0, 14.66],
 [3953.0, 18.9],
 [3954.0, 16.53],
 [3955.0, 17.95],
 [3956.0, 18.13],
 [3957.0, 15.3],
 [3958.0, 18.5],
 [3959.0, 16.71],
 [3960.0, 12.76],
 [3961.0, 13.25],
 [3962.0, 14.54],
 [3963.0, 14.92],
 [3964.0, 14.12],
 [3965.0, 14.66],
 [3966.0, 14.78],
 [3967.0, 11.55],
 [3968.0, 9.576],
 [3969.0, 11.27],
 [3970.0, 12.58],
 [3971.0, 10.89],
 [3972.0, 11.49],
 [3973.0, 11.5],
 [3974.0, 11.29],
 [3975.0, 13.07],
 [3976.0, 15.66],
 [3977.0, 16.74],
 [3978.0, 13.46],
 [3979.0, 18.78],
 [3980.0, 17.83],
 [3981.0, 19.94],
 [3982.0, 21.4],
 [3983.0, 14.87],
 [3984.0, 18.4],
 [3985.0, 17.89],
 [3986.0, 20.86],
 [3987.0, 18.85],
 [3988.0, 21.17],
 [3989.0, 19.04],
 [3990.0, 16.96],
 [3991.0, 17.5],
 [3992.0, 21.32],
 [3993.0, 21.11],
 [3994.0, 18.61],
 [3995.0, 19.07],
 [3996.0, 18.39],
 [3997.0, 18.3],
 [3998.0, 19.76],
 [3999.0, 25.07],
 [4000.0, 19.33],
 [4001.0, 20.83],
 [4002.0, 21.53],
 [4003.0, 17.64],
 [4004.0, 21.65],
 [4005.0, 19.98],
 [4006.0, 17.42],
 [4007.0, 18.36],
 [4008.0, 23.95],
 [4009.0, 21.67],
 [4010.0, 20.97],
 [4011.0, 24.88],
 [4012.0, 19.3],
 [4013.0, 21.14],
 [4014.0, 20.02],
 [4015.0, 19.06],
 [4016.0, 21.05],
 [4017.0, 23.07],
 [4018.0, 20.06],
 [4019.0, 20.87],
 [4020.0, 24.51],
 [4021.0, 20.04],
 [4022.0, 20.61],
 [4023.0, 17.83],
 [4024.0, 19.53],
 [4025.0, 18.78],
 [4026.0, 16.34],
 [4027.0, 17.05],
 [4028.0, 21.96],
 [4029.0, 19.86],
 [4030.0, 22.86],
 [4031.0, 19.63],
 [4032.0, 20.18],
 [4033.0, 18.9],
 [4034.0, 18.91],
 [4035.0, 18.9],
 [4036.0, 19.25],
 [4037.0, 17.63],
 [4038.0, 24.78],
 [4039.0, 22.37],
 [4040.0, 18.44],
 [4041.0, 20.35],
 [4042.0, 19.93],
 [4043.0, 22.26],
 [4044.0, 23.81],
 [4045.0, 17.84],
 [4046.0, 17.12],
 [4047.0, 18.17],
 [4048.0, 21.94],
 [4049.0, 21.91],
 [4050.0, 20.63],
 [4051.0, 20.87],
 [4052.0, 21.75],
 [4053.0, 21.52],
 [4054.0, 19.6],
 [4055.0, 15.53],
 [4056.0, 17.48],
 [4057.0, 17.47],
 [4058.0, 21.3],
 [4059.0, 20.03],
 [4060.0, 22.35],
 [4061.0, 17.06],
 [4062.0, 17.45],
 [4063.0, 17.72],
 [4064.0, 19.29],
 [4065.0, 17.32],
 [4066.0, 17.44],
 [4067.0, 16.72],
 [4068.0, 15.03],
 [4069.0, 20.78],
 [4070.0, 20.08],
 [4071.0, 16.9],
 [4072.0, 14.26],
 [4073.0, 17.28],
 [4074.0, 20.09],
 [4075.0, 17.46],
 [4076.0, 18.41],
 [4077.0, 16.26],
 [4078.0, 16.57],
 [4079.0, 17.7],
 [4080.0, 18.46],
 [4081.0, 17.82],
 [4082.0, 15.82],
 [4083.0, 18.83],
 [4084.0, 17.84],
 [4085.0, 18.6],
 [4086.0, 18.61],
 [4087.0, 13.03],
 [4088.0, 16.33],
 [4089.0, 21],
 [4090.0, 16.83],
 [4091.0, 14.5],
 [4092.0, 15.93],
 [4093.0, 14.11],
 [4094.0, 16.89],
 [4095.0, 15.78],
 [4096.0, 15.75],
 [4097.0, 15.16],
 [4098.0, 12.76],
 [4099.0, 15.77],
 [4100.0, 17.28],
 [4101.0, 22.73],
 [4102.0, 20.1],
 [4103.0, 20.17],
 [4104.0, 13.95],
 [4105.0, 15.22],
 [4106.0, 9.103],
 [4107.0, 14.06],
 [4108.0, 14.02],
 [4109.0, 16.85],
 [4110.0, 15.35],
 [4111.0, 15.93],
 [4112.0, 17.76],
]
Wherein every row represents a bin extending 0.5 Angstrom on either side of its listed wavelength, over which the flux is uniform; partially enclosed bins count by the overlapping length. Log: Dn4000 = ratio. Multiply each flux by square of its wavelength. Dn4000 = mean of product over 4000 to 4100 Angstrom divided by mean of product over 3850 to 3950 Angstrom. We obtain 1.28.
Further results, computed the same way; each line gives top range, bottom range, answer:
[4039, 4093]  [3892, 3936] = 1.29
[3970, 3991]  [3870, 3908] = 1.17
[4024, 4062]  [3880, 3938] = 1.42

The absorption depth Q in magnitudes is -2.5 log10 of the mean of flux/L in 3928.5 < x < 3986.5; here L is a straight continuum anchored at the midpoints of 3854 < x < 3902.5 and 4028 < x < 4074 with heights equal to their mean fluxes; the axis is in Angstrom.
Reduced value 0.15 mag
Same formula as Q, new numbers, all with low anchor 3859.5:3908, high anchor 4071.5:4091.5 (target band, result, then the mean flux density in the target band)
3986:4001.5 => -0.19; 19.7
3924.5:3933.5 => 0.15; 13.9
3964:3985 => 0.13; 14.6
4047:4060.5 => -0.18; 20.1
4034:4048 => -0.18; 20.1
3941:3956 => -0.07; 17.3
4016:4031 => -0.20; 20.2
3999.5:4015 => -0.23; 20.5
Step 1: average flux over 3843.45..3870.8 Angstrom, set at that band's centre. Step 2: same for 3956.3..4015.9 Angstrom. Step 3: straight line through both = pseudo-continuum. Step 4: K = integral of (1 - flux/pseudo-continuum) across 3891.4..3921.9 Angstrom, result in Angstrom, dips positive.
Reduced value 2.2 Angstrom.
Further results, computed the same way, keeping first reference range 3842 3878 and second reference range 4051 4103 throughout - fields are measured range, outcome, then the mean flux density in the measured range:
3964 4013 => -0.8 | 17.7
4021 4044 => -3.1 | 19.9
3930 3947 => 2.8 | 14.4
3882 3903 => 3.9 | 14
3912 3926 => 0.3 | 16.9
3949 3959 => 0.0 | 17.3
